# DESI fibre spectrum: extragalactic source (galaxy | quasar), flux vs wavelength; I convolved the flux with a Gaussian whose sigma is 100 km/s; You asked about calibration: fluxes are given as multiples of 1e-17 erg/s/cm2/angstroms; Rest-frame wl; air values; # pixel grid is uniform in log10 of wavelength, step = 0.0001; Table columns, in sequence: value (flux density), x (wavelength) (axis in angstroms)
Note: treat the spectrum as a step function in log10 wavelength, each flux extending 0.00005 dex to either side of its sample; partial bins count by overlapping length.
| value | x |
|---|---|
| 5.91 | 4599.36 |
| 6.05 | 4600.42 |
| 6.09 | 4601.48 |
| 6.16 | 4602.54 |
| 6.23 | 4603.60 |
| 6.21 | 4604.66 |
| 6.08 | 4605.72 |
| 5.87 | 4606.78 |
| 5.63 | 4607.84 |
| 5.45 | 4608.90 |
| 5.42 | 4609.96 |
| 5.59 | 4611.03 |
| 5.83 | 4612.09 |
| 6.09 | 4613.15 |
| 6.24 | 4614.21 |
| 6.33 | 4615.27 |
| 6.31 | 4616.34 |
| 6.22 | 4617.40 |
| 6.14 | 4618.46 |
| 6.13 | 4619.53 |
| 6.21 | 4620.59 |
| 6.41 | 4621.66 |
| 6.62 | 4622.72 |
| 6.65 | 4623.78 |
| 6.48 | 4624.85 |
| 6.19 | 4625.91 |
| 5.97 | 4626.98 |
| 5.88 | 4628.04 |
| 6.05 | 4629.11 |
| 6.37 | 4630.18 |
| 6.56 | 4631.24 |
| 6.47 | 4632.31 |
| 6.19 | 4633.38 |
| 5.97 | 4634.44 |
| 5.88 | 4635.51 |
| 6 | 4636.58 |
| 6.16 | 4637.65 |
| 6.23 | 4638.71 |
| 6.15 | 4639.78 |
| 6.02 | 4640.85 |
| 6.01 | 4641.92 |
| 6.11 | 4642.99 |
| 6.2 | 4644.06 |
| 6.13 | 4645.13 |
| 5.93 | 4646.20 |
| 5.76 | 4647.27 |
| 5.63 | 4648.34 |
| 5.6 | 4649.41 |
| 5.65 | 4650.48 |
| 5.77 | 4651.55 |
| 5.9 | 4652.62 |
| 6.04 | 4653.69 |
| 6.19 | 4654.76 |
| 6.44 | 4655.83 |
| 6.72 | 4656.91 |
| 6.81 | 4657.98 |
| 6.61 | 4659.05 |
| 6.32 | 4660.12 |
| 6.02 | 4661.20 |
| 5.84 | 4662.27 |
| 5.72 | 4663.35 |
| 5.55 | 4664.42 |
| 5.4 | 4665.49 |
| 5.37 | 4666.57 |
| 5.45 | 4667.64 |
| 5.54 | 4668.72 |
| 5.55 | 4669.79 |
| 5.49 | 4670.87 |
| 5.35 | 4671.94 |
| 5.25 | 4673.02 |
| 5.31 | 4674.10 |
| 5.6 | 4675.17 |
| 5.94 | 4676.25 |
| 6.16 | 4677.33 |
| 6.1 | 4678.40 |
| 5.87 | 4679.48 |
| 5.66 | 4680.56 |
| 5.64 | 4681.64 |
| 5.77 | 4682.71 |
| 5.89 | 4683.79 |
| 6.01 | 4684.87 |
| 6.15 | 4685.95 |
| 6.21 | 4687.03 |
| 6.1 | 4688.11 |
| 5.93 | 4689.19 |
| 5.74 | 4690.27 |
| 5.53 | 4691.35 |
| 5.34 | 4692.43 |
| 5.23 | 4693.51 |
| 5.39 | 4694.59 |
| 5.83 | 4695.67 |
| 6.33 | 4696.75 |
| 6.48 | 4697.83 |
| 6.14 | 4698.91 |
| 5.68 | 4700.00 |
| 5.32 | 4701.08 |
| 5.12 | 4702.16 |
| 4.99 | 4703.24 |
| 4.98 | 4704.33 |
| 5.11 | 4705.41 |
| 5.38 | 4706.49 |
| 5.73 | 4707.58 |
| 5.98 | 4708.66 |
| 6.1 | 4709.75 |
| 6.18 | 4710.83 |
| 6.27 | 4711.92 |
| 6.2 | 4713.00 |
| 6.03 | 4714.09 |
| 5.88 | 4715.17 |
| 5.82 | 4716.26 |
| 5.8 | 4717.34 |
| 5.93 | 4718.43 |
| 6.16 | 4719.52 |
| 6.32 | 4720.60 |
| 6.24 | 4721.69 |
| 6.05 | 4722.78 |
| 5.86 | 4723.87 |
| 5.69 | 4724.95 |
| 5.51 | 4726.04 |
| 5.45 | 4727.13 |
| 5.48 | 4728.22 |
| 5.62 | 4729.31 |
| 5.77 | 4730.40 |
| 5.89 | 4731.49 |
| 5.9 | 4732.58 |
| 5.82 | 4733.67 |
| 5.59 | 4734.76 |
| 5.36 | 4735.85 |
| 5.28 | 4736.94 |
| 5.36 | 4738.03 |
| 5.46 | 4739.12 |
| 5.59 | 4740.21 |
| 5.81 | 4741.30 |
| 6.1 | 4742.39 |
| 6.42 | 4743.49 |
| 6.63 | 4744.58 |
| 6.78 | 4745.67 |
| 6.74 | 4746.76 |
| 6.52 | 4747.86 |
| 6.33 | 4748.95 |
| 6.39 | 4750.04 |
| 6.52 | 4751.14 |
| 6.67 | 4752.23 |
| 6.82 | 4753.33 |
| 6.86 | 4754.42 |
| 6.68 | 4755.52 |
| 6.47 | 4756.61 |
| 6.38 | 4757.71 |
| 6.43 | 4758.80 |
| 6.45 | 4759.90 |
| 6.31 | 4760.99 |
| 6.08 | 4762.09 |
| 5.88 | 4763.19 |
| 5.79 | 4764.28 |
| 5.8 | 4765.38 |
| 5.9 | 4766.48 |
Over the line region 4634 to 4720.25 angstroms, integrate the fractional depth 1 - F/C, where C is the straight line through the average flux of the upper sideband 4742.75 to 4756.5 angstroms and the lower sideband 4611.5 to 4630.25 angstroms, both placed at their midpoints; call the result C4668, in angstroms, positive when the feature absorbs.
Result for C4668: 7.3 angstroms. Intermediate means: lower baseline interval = 6.22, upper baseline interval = 6.6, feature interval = 5.85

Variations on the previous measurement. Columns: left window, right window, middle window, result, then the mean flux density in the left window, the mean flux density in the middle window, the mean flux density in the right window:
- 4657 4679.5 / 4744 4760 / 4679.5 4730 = 2.83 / 5.79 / 5.79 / 6.58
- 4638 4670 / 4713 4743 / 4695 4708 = 0.57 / 5.96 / 5.59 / 5.78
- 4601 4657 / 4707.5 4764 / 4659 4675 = 1.20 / 6.08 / 5.62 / 6.07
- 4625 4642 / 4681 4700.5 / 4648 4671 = 0.43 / 6.14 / 5.9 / 5.85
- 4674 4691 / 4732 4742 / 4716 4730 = -0.43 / 5.89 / 5.84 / 5.59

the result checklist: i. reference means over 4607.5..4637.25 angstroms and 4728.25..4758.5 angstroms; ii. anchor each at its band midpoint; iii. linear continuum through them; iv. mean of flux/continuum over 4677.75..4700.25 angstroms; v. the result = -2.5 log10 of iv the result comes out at 0.05 mag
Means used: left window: 6.12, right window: 6.13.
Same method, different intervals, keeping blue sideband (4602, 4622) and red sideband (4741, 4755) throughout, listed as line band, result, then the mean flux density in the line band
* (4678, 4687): 0.07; 5.9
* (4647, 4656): 0.05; 5.87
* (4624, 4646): -0.01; 6.15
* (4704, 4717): 0.10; 5.82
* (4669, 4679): 0.11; 5.64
